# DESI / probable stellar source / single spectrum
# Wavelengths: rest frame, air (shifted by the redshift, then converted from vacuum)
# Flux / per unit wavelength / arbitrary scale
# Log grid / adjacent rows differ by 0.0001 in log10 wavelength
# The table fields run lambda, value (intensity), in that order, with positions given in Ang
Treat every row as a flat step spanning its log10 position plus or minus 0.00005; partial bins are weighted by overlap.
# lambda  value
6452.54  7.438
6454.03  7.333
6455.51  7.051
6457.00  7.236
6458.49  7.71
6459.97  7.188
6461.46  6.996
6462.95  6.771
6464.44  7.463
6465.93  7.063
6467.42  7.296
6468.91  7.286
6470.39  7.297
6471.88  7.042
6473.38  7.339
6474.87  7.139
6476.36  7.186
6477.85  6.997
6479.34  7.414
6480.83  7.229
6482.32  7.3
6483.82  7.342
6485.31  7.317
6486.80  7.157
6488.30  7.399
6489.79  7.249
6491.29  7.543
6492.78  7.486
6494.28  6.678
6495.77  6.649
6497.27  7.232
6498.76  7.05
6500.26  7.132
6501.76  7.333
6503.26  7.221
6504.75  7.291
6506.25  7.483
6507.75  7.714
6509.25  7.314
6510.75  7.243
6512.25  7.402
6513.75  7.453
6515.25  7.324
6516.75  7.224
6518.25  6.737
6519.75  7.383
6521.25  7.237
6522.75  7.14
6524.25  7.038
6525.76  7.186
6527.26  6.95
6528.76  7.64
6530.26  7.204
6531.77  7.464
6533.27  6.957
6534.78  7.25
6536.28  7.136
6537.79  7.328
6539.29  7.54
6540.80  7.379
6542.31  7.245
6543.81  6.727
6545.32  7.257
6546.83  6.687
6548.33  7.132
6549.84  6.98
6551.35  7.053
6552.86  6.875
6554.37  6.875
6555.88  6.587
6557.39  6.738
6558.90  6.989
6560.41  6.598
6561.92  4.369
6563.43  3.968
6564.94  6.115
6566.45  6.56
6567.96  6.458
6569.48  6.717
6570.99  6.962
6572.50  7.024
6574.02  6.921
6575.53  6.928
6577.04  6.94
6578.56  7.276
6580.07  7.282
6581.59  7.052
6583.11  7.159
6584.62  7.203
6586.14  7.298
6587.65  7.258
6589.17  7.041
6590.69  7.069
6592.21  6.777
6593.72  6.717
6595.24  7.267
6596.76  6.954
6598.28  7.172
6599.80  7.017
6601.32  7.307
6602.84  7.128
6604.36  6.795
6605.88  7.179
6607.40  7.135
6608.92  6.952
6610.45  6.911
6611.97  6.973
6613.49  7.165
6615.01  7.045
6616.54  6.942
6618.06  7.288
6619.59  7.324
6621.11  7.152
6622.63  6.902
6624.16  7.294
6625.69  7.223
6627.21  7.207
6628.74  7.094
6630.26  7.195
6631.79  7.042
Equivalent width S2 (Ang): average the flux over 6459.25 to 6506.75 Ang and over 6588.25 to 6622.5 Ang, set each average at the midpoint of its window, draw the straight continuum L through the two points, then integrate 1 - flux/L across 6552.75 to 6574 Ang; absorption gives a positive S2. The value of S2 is 2.27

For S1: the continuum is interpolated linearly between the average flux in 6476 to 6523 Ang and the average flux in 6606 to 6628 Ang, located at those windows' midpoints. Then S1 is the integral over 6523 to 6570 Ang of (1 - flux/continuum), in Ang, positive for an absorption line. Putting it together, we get 2.5 Ang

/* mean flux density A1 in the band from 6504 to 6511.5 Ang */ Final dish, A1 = 7.41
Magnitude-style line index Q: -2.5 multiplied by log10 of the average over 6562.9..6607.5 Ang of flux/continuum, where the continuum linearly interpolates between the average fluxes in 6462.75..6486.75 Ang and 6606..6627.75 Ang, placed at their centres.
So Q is 0.04 mag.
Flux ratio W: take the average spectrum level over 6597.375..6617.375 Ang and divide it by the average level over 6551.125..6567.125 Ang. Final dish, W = 1.1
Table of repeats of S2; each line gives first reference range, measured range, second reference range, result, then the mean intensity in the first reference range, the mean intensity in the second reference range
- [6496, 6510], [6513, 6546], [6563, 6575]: -1.36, 7.28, 6.42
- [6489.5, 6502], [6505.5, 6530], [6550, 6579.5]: -1.17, 7.14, 6.54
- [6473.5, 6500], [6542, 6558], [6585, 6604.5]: 0.47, 7.2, 7.07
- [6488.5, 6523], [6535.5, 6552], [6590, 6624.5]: 0.10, 7.24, 7.06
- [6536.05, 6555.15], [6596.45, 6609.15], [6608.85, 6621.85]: 0.01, 7.09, 7.09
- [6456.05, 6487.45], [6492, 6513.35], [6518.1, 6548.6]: -0.09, 7.23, 7.18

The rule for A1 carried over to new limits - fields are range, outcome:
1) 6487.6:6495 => 7.27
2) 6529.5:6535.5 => 7.21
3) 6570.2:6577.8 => 6.96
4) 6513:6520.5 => 7.23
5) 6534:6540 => 7.31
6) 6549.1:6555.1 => 6.94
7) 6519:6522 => 7.32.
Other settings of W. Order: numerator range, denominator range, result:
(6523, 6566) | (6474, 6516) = 0.94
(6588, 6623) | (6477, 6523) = 0.97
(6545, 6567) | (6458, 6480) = 0.89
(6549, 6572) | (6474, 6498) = 0.89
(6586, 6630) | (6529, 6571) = 1.05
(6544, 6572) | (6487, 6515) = 0.90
